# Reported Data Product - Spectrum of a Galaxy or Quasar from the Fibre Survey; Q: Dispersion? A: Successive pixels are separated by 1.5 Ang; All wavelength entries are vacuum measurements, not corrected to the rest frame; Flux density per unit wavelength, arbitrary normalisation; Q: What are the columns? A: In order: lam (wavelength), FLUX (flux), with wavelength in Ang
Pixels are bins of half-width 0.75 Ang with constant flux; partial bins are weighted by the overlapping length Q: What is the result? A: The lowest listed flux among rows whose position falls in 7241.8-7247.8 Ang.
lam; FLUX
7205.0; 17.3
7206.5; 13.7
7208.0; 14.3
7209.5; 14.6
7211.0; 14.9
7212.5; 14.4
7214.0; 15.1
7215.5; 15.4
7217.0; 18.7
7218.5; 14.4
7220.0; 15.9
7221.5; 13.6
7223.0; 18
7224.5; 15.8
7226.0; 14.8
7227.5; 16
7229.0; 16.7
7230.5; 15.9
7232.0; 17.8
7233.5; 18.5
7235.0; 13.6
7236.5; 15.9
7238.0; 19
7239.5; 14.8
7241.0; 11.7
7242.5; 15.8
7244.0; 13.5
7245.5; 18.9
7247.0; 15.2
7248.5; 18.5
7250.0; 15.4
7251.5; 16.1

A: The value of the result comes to 13.5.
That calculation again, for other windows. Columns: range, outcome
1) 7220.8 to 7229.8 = 13.6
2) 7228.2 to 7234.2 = 15.9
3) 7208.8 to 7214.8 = 14.4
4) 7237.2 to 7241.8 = 11.7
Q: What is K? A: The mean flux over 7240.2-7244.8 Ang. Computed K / 13.7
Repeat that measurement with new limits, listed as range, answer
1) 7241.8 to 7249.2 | 16.4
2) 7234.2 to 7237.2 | 14.8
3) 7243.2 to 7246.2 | 16.1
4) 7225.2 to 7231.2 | 15.8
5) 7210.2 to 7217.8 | 15.7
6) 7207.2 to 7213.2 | 14.5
